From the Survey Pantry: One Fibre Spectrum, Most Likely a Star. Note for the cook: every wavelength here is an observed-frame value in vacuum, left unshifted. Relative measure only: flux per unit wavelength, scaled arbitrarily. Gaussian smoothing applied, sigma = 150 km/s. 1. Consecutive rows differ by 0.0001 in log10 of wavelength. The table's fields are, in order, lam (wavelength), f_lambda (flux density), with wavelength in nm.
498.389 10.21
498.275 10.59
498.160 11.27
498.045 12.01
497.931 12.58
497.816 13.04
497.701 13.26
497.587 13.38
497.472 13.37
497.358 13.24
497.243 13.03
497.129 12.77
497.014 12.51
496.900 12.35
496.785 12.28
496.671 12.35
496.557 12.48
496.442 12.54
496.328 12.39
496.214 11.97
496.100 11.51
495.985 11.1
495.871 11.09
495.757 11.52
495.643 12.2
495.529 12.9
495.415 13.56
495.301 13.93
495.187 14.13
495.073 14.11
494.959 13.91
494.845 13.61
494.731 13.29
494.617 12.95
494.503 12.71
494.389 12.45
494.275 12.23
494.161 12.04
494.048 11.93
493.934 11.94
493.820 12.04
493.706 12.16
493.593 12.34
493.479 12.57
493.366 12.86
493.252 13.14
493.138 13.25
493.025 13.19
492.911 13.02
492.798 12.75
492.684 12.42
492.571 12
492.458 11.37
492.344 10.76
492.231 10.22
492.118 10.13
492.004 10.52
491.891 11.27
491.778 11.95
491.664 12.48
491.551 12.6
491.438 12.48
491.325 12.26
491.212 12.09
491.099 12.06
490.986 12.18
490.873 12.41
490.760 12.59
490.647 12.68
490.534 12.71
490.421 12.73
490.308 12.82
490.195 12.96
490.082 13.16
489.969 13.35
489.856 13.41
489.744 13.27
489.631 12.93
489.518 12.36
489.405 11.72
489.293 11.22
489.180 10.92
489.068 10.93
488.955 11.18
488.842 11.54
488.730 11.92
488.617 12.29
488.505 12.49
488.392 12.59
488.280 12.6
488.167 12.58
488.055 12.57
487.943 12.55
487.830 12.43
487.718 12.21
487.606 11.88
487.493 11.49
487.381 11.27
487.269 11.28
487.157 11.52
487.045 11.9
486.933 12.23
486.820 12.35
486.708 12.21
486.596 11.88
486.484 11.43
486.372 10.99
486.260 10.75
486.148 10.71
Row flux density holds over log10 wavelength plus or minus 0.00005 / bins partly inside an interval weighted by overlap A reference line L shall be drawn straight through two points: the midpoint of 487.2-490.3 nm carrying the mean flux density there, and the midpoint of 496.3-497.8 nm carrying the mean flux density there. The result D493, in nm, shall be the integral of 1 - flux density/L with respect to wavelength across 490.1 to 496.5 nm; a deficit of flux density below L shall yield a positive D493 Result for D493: 0.07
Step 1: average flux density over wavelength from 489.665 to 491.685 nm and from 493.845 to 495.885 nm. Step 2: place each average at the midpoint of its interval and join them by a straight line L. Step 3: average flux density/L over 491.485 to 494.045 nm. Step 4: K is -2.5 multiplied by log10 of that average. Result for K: 0.06 mag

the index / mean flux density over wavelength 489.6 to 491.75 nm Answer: 12.7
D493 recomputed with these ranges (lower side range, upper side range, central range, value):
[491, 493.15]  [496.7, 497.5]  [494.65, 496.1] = -0.05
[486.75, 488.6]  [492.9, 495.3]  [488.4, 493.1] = 0.13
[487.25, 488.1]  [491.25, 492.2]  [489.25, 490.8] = -0.12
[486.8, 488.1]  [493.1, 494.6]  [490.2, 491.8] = -0.03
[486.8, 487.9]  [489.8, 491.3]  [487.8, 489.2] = 0.01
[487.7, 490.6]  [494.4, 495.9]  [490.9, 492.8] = 0.15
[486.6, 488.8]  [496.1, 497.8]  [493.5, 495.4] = -0.05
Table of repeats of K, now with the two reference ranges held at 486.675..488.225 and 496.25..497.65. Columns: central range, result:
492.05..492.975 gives 0.07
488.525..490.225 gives 0.00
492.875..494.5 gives 0.00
